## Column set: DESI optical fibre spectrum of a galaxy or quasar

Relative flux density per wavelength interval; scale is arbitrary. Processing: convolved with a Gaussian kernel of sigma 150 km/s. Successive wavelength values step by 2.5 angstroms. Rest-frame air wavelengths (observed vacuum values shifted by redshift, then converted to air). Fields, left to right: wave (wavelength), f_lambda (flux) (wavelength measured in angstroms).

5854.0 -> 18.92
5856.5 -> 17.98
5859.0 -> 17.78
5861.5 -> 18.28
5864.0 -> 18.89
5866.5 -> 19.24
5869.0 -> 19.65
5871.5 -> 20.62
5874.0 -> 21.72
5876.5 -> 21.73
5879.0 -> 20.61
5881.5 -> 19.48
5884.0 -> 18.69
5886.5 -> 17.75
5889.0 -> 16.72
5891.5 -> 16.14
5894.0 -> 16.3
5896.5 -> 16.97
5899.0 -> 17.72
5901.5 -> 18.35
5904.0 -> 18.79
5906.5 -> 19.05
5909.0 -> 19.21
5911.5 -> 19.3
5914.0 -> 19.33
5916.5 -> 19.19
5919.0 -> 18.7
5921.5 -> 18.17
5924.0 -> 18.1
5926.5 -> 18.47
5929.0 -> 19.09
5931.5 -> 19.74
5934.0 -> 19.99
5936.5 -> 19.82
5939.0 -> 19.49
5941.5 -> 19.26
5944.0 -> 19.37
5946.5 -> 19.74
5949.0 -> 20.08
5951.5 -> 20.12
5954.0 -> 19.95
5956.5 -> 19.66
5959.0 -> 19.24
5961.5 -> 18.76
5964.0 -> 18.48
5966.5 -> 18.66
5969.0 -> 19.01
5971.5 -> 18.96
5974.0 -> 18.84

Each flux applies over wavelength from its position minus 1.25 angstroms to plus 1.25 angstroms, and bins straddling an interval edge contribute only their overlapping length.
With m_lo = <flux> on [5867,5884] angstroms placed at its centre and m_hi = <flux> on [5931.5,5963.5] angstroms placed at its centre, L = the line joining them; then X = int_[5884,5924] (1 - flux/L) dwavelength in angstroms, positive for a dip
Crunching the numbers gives 3.91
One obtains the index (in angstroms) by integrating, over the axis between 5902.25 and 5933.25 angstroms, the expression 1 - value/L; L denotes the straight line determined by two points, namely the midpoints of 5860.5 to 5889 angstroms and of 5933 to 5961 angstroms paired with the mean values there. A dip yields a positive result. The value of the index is 1.1 angstroms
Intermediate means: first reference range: 19.6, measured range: 18.9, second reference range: 19.7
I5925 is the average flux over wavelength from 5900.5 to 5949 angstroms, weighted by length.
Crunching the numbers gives 19.1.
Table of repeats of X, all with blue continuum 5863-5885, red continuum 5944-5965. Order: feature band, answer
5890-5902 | 1.8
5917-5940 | 0.7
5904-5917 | 0.4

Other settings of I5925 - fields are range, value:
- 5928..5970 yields 19.4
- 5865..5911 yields 18.8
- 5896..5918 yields 18.7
